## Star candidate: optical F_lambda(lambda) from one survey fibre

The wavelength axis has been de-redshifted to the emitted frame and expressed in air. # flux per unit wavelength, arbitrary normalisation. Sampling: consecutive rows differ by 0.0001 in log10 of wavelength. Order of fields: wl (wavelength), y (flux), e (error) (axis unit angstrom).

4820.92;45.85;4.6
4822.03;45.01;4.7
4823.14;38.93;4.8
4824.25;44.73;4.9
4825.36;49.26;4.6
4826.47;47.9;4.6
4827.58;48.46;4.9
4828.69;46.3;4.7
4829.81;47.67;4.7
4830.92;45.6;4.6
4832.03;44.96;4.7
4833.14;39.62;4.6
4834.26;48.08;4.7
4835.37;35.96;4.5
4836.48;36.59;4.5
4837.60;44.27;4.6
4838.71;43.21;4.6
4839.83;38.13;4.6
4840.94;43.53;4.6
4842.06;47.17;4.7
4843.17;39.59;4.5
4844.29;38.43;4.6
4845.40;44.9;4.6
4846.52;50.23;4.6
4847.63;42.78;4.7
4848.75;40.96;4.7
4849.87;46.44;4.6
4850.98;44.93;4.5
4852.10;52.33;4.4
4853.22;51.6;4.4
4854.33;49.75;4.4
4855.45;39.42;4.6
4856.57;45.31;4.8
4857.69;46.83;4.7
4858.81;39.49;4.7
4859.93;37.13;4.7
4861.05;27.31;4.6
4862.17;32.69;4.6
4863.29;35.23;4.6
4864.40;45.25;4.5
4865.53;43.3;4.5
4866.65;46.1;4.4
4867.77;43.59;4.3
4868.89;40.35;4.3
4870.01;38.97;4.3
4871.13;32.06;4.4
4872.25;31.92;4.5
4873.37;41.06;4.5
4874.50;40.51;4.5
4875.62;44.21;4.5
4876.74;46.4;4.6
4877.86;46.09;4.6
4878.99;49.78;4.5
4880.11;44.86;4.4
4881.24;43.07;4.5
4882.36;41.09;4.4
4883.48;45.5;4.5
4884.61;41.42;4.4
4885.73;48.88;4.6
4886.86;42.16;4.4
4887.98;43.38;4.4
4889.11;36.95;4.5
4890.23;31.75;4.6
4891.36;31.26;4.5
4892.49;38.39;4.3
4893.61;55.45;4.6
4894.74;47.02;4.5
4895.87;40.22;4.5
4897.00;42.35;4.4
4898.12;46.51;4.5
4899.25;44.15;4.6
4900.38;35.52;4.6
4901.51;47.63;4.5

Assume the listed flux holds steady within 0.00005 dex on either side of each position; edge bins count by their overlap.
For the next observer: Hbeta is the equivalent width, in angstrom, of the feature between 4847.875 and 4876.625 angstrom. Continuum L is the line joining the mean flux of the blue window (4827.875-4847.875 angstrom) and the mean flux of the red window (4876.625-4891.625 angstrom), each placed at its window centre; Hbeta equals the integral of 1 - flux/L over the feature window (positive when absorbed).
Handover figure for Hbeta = 0.85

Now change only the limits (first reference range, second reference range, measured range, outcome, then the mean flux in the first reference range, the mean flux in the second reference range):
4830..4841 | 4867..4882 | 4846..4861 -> -0.91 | 42.1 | 41.8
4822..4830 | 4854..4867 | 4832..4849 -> 0.49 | 46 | 40.4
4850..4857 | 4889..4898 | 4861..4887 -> 1.36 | 47.2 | 40.9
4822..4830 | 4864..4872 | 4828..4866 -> 0.57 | 46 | 40.9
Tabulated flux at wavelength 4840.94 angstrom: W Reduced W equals 43.53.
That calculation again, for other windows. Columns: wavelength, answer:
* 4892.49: 38.39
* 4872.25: 31.92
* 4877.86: 46.09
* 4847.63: 42.78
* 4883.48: 45.5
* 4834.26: 48.08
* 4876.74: 46.4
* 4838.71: 43.21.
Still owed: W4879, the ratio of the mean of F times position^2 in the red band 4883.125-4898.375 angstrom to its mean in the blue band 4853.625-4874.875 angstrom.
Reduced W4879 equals 1.1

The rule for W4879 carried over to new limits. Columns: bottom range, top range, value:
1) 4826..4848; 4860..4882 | 0.94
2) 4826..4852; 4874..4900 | 1.00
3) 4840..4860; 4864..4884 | 0.96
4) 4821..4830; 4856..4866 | 0.86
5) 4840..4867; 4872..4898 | 1.01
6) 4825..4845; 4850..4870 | 0.98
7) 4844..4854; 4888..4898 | 0.90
